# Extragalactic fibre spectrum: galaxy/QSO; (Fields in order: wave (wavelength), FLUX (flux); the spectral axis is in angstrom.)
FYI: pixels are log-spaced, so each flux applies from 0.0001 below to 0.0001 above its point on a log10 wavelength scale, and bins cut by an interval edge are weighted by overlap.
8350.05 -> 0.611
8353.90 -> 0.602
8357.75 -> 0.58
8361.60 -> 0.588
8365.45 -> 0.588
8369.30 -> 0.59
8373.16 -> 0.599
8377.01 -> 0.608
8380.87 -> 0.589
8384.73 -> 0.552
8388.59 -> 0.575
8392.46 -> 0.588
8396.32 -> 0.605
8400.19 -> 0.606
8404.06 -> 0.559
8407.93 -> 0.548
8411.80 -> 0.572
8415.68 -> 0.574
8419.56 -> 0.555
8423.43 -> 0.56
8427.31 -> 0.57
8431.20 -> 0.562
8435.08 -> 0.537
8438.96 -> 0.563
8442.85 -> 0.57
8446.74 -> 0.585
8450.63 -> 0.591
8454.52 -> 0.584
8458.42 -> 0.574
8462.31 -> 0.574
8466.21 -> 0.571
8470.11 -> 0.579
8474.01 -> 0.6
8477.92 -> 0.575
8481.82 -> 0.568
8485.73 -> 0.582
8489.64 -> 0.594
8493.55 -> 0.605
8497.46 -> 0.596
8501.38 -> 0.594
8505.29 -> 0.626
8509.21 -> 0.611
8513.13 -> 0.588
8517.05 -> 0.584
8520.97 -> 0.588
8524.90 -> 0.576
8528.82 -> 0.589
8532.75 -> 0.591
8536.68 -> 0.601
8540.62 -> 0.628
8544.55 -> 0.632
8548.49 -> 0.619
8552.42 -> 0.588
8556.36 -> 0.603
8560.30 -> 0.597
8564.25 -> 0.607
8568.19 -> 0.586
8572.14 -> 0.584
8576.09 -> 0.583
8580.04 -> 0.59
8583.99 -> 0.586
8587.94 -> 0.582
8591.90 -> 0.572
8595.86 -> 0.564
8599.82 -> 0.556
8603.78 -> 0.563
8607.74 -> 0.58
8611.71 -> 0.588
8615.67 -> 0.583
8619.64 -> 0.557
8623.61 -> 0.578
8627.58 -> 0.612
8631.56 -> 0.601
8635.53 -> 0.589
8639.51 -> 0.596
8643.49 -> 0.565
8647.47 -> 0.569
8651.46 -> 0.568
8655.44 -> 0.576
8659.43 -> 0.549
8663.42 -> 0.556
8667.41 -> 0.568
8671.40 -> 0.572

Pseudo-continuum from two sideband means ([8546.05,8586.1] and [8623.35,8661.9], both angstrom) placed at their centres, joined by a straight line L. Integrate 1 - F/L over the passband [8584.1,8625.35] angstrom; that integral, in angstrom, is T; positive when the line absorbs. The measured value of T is 1.0 angstrom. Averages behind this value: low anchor 0.595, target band 0.573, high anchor 0.58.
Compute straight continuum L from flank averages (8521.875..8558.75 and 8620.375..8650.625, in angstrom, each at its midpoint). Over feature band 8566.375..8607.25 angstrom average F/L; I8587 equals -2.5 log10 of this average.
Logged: 0.03 mag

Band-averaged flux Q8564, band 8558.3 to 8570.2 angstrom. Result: 0.596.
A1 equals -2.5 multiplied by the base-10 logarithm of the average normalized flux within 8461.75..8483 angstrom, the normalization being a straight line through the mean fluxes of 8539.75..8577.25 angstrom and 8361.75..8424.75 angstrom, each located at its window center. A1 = 0.023 mag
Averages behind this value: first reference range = 0.58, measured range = 0.578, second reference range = 0.602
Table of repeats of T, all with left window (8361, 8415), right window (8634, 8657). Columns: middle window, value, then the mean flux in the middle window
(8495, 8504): -0.3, 0.598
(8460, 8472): 0.1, 0.575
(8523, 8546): -0.9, 0.602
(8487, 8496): -0.3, 0.598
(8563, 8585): -0.4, 0.589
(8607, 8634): -0.4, 0.586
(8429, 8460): 0.6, 0.571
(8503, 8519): -0.6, 0.602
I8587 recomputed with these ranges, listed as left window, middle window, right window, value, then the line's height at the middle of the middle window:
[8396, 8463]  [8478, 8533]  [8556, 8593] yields -0.02 mag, 0.58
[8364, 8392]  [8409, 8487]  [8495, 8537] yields 0.03 mag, 0.59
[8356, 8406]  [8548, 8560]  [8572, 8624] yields -0.04 mag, 0.578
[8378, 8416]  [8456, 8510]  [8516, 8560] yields 0.01 mag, 0.591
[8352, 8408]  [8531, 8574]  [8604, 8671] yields -0.04 mag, 0.58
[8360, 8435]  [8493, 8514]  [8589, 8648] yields -0.05 mag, 0.578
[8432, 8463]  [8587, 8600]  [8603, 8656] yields 0.02 mag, 0.579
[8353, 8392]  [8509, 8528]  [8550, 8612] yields -0.01 mag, 0.584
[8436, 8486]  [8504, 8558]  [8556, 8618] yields -0.04 mag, 0.58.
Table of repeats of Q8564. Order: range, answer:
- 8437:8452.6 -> 0.577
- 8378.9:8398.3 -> 0.582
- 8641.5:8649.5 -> 0.567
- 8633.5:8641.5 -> 0.593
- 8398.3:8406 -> 0.582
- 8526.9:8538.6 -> 0.594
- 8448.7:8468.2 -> 0.579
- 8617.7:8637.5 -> 0.588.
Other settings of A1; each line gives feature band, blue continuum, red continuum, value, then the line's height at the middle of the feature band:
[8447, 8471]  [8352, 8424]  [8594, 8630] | 0.001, 0.58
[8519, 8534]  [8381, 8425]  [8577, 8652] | -0.017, 0.577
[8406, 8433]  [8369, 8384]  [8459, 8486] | 0.045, 0.587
